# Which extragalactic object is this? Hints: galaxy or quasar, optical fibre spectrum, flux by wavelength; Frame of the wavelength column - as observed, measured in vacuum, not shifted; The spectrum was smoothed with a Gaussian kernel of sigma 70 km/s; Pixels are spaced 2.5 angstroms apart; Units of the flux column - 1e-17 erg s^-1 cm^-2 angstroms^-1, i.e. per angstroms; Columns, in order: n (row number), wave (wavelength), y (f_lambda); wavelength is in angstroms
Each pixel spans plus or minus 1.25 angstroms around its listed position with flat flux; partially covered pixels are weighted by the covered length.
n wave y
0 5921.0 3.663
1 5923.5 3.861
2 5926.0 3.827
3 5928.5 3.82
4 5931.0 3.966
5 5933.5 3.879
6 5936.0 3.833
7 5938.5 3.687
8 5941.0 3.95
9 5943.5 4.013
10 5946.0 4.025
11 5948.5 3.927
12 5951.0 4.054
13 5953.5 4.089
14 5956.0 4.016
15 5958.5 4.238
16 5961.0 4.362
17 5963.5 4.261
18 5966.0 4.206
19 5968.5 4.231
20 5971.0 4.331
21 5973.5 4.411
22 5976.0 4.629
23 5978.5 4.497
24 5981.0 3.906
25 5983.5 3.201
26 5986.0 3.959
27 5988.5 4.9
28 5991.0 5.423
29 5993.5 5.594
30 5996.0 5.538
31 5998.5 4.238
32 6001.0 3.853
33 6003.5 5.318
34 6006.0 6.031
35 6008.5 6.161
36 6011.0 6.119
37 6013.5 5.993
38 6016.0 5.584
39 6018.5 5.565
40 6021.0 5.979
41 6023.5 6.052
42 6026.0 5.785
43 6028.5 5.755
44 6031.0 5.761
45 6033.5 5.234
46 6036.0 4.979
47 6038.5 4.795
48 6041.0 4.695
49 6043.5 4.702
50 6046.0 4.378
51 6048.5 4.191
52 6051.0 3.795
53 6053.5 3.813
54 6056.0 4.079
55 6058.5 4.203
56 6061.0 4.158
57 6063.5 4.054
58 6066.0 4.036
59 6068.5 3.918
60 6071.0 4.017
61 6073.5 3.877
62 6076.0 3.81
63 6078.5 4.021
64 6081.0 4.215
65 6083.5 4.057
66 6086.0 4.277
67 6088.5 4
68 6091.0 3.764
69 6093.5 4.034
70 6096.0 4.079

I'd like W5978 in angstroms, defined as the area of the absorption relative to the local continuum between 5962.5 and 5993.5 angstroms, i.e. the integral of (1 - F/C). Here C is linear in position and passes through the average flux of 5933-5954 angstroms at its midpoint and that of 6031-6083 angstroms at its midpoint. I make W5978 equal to -2.6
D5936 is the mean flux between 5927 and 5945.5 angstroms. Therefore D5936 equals 3.88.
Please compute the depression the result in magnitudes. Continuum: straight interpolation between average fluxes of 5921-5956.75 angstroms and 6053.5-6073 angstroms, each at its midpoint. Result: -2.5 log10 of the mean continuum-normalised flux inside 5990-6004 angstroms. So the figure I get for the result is -0.24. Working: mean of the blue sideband 3.91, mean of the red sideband 4.04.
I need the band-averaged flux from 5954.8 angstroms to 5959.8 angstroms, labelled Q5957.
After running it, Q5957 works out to 4.13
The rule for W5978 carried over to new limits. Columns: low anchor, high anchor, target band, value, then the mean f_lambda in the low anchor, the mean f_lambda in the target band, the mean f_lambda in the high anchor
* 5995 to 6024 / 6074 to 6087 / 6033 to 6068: 2.60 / 5.52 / 4.34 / 4.06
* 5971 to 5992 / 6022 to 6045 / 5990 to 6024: -4.93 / 4.35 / 5.52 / 5.3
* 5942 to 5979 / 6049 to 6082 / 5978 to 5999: -2.25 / 4.21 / 4.6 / 4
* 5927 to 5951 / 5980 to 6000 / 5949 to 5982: 0.15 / 3.91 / 4.24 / 4.59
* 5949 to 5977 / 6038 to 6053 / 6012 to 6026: -4.85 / 4.24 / 5.84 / 4.38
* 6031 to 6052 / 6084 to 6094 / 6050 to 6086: 2.42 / 4.68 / 4.01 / 4.02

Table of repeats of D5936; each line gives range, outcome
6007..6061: 5.11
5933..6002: 4.26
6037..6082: 4.16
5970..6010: 4.76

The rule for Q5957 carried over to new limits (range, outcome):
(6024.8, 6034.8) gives 5.63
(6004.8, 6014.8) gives 6.07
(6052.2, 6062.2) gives 4.06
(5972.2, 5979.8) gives 4.51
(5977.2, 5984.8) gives 3.87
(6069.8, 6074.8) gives 3.94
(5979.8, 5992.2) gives 4.27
